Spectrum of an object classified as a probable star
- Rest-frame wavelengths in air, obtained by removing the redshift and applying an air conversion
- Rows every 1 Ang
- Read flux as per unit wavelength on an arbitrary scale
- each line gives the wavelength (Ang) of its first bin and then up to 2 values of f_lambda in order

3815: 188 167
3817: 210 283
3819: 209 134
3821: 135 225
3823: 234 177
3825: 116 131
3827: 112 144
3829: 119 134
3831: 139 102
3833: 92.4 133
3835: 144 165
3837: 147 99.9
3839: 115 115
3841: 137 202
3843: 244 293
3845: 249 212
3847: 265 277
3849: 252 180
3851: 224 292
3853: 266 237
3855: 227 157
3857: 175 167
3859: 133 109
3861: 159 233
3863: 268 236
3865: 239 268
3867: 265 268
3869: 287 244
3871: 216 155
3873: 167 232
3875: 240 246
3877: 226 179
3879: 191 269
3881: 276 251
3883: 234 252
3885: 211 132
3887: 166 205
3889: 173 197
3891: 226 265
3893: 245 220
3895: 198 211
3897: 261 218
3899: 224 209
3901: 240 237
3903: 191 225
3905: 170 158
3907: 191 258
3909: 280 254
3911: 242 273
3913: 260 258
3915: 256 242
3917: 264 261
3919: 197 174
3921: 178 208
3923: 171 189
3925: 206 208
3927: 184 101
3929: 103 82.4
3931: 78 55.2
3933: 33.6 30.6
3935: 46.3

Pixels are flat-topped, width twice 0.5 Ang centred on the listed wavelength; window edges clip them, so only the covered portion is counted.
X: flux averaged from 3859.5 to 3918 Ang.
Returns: 226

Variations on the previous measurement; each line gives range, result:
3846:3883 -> 224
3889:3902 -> 225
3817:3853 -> 180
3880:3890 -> 213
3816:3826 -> 187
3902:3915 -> 231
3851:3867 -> 213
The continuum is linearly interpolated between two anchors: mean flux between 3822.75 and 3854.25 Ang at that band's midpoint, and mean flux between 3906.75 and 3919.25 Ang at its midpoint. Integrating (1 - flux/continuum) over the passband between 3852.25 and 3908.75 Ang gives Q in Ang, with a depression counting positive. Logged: 0.5 Ang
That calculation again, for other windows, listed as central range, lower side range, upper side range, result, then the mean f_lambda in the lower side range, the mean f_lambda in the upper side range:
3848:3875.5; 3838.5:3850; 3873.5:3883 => 0.6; 213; 234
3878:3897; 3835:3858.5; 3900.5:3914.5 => 0.3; 203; 231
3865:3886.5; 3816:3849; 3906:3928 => -3.4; 173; 222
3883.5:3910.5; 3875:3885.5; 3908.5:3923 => 2.3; 234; 237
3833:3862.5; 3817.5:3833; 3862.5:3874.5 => 1.1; 157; 237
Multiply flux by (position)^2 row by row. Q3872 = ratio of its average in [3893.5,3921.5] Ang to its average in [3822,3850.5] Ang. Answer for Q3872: 1.4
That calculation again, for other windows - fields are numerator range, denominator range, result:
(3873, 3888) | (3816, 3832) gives 1.37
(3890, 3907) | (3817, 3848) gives 1.33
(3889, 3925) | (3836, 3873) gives 1.09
